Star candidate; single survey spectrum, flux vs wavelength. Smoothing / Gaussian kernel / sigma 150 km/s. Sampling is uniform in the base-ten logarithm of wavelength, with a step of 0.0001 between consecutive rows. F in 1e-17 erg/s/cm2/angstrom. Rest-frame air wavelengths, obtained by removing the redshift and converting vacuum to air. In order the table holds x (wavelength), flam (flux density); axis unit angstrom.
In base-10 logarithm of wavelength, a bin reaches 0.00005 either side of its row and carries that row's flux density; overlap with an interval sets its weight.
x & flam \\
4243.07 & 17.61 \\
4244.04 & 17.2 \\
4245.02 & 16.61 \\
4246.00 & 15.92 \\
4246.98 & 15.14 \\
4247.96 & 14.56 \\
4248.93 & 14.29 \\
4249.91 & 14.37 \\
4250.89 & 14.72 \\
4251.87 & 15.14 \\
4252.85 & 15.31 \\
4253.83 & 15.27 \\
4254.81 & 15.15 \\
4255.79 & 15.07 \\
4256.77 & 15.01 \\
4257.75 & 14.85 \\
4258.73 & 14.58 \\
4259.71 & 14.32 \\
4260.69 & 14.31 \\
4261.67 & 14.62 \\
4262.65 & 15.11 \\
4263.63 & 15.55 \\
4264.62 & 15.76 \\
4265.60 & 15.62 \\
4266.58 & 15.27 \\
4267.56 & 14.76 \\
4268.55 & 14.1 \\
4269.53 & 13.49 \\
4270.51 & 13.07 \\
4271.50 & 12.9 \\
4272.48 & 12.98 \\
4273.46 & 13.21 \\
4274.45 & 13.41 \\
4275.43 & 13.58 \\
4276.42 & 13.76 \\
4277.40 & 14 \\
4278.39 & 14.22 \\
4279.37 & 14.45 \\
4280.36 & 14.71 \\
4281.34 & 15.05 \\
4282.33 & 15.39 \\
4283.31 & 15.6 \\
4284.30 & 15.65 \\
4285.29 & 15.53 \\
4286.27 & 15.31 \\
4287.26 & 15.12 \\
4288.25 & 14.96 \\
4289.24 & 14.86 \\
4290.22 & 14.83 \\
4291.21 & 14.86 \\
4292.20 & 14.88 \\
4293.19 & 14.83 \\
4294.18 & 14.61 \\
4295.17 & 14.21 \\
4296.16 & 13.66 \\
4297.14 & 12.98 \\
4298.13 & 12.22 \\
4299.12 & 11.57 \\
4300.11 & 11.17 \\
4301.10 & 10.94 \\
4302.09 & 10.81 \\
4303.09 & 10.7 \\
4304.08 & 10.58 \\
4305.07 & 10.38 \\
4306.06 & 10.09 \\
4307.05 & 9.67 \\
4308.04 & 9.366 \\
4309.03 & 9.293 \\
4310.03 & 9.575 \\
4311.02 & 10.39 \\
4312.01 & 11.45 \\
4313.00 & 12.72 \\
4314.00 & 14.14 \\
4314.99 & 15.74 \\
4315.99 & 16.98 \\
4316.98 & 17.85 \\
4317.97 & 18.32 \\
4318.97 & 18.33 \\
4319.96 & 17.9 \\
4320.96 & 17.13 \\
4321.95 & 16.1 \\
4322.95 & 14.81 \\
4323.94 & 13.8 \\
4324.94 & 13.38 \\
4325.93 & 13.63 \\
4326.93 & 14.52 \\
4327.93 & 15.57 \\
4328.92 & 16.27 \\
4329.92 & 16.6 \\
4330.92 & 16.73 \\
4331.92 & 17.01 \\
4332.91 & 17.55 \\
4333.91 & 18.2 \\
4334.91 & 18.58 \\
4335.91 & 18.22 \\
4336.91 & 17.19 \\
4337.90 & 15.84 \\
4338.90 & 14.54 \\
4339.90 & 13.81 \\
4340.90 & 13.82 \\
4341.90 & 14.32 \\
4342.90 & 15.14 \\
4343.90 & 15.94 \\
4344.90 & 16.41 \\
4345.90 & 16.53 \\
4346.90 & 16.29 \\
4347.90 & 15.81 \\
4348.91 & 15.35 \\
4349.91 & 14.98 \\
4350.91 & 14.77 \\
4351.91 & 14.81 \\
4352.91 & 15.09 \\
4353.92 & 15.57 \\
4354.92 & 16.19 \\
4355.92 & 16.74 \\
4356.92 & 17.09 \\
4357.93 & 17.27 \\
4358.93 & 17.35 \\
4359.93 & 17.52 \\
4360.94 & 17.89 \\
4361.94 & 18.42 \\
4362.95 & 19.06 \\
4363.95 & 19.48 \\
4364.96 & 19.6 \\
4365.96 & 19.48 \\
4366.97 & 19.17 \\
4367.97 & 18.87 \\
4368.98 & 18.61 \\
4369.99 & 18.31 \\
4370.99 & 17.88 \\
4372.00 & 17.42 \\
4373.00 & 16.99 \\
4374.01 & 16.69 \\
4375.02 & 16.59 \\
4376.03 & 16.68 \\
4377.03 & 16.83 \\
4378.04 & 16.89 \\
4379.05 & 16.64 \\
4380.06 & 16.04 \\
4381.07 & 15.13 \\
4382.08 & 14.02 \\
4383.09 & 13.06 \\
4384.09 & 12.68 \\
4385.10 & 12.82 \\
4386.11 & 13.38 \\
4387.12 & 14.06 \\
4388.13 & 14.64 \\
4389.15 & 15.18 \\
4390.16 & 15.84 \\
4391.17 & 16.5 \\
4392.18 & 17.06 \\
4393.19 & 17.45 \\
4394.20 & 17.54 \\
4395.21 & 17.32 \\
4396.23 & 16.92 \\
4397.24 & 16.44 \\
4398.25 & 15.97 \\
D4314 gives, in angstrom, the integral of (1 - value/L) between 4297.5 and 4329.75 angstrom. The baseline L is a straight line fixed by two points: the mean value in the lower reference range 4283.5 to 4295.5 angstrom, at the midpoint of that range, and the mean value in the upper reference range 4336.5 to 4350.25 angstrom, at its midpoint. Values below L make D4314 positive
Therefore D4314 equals 4.0 angstrom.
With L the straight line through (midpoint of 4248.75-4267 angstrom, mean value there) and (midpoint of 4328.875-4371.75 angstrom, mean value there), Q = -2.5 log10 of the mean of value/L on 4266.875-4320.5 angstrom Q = 0.15 mag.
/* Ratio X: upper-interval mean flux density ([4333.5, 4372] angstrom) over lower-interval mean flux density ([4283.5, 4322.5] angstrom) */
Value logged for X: 1.2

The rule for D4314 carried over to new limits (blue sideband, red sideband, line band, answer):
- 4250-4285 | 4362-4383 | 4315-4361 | 1.0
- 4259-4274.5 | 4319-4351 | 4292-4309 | 3.7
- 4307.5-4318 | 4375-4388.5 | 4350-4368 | -3.9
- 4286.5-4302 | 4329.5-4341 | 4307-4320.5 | 1.1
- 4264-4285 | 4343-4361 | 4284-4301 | 0.8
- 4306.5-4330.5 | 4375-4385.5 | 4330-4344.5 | -1.6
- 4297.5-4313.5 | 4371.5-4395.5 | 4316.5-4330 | -4.8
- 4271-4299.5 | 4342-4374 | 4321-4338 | -0.2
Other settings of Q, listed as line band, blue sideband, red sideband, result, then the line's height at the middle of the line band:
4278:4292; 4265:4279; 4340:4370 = -0.051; 14.4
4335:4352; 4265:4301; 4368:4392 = -0.028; 15.2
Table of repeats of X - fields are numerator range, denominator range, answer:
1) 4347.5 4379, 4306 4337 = 1.15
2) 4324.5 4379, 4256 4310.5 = 1.23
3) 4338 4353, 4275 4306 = 1.11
